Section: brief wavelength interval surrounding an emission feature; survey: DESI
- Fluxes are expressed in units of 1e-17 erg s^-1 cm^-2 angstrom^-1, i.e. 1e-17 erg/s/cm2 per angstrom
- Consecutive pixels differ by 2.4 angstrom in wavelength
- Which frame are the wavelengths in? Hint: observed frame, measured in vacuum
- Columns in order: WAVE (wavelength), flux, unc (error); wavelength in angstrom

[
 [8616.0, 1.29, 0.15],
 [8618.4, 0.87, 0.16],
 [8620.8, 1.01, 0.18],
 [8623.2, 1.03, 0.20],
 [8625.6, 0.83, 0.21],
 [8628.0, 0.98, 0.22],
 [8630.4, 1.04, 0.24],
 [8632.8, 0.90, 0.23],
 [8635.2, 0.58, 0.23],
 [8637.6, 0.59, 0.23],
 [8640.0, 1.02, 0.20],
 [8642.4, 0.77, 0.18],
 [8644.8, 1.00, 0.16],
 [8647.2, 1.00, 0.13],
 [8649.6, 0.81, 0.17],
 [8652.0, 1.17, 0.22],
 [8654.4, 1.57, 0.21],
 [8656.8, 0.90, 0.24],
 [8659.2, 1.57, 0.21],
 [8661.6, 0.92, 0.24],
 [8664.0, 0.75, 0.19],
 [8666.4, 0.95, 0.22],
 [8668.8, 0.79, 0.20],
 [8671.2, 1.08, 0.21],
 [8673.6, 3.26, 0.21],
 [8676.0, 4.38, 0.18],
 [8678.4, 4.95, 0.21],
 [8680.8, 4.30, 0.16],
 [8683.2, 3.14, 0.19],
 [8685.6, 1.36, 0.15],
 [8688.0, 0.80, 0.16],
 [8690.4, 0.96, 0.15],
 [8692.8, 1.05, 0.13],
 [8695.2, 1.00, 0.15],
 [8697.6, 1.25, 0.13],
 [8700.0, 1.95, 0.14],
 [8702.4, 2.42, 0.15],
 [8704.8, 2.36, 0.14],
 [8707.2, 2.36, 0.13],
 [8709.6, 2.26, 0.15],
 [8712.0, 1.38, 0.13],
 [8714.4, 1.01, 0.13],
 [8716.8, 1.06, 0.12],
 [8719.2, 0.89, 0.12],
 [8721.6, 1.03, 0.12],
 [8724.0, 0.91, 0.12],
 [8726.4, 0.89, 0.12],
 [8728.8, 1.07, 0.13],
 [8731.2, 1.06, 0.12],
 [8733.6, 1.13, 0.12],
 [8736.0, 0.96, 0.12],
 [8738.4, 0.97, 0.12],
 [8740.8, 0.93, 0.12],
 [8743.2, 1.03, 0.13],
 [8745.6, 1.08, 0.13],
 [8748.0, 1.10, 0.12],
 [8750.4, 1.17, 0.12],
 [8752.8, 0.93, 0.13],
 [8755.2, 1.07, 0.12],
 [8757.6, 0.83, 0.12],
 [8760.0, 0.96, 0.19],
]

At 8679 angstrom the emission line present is H-alpha 6563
